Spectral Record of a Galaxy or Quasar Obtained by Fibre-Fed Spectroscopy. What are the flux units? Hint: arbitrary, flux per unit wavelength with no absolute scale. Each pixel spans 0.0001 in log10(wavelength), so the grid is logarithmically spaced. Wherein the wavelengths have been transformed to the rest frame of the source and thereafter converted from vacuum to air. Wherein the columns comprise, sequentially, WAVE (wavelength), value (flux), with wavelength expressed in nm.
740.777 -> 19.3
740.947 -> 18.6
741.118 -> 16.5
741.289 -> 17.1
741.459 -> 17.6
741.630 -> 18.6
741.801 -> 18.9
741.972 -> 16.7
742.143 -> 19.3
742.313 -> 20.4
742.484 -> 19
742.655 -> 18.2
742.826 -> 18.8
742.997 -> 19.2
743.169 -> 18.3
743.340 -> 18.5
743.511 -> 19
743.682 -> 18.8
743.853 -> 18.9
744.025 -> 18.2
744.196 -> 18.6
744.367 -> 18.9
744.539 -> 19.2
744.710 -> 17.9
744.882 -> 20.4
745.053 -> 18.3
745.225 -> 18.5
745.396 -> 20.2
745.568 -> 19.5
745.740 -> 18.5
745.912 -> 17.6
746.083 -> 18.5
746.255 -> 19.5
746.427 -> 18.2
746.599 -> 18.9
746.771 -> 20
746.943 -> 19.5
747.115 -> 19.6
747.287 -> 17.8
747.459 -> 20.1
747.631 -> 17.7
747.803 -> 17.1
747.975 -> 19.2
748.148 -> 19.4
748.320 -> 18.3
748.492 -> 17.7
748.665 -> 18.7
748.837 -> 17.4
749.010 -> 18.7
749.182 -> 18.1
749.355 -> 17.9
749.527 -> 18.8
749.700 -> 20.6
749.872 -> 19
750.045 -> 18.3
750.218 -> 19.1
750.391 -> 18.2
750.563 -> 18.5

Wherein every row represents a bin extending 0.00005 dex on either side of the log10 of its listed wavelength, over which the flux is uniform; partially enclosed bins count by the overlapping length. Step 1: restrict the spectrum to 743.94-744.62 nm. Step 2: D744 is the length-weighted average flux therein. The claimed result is 18.7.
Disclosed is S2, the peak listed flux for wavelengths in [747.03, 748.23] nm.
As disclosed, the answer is 20.1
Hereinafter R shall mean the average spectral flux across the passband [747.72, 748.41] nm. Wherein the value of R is 18.5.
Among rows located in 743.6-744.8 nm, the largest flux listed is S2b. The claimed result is 19.2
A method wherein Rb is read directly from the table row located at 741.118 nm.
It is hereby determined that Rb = 16.5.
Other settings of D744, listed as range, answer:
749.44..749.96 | 19.5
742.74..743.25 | 18.7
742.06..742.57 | 19.6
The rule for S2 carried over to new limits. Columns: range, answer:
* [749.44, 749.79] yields 20.6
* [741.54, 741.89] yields 18.9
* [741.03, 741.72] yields 18.6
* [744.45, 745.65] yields 20.4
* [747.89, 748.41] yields 19.4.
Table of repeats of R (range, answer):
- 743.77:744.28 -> 18.6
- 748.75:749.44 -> 18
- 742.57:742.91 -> 18.5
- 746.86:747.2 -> 19.6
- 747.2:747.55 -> 18.9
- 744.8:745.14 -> 19.3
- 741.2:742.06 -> 17.8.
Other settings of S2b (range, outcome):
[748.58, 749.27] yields 18.7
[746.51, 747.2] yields 20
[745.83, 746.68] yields 19.5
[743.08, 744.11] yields 19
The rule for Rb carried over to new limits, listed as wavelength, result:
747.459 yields 20.1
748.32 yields 18.3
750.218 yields 19.1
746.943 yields 19.5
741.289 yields 17.1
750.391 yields 18.2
